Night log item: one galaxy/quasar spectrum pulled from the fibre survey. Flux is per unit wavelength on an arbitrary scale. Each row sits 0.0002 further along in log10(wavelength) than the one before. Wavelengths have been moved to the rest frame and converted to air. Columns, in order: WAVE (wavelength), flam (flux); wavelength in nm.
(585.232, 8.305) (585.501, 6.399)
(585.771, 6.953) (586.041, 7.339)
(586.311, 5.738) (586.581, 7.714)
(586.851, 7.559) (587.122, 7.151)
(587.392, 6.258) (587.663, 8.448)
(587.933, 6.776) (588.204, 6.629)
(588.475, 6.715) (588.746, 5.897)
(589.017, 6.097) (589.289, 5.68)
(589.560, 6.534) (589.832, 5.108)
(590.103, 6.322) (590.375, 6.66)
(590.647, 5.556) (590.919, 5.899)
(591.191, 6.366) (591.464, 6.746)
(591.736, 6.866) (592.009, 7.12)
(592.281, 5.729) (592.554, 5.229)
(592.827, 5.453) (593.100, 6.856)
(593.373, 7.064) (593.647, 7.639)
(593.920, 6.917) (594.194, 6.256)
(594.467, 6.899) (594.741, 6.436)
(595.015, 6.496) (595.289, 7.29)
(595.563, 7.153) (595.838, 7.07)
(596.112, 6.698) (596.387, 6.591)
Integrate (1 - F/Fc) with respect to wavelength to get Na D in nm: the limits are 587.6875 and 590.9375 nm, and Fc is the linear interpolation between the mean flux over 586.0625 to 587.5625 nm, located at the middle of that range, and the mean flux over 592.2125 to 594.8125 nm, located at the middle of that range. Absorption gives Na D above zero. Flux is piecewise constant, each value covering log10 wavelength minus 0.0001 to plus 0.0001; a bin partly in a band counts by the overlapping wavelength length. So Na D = 0.26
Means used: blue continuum 6.95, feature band 6.24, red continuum 6.47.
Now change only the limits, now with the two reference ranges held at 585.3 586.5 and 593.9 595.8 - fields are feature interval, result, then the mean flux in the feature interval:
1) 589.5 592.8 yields 0.30 nm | 6.15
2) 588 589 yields 0.05 nm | 6.4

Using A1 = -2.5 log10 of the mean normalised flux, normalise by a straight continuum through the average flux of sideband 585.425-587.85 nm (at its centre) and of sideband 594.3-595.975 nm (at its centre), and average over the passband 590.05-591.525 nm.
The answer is 0.12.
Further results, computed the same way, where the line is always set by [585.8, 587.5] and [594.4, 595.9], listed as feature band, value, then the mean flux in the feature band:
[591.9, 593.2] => 0.146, 6.04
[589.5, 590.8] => 0.156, 6.01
